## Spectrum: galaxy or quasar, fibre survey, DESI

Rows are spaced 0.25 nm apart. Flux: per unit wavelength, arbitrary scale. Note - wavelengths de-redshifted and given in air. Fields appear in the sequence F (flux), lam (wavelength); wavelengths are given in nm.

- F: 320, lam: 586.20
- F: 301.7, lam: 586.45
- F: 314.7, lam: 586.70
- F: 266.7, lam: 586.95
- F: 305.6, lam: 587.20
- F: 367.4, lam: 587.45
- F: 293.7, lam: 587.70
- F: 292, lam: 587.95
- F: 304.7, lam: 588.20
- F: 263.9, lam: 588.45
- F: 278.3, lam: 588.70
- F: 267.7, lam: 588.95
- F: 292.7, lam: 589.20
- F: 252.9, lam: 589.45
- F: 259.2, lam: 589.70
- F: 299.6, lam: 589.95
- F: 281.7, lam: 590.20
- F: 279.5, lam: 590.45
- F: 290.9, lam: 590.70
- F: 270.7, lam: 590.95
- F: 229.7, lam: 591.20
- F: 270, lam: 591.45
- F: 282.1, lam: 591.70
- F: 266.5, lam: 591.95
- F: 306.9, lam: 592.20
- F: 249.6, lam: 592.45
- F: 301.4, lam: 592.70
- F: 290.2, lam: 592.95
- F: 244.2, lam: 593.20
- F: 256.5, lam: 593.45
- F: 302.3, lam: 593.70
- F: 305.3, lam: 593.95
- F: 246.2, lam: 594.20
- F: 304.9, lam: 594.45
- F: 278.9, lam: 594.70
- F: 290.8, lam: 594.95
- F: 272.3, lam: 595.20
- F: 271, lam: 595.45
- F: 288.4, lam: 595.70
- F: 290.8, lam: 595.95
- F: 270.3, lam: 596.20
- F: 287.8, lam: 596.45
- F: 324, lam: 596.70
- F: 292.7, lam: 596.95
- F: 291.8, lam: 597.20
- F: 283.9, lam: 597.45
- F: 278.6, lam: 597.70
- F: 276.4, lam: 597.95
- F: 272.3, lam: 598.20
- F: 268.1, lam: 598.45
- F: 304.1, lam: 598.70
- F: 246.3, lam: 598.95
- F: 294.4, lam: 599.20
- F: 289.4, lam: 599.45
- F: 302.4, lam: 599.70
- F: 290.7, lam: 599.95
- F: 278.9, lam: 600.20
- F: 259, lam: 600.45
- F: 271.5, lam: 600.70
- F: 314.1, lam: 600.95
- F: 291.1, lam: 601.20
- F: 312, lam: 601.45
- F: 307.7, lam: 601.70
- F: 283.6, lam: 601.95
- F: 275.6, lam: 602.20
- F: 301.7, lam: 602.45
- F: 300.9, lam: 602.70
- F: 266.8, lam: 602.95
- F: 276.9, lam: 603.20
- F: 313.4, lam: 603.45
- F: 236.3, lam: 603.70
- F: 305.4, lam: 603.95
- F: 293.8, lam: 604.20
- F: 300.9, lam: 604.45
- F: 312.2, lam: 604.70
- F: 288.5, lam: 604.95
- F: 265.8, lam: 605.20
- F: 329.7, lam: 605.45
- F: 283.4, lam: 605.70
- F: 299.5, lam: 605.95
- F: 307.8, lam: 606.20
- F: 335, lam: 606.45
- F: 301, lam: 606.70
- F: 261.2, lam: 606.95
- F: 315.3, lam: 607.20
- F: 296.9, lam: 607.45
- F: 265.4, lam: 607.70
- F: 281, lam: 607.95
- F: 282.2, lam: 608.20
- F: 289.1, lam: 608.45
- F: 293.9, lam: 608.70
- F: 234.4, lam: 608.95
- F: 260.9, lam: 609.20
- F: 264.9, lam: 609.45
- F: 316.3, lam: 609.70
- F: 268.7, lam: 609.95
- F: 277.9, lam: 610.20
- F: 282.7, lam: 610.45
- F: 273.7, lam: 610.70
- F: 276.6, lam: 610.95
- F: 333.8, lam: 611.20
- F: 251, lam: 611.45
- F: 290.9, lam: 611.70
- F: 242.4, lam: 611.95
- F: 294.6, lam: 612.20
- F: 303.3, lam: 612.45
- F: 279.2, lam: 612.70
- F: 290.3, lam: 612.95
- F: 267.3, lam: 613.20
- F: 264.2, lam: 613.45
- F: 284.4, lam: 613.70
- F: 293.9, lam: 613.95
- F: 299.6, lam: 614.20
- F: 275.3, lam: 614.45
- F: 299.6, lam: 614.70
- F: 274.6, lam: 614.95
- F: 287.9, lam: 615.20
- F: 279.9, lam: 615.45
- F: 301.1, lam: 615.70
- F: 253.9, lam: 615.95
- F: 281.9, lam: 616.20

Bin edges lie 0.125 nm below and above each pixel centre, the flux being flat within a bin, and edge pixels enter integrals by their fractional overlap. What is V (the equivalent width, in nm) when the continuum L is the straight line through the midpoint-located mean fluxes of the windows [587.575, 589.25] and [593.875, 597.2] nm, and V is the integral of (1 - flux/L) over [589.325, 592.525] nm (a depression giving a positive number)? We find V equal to 0.14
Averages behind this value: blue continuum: 284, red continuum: 286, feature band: 273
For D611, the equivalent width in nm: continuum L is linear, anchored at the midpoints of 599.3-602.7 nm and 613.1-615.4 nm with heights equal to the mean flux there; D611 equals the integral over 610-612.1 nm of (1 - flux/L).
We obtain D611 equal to 0.05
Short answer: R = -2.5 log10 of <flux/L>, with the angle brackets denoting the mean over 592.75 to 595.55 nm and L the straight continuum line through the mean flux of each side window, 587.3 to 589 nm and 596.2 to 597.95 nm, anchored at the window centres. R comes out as 0.05 mag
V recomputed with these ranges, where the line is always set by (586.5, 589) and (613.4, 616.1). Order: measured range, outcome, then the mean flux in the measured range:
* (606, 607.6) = -0.08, 302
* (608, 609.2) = 0.05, 274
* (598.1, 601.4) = 0.08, 284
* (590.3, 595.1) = 0.28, 277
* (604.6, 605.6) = -0.04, 298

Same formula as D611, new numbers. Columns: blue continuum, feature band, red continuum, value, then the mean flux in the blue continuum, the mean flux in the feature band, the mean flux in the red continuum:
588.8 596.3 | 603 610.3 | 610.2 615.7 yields -0.17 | 277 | 288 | 283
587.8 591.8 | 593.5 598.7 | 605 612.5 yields -0.10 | 276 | 285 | 286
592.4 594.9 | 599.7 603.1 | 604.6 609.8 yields -0.05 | 279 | 289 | 289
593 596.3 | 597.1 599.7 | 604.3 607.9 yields 0.03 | 279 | 281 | 297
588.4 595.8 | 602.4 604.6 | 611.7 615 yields -0.07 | 277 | 288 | 283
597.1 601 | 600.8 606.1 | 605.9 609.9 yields -0.16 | 282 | 293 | 287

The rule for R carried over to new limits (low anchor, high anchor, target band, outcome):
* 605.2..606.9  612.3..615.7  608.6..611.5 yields 0.06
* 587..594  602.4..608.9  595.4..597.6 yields -0.01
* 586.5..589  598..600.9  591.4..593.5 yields 0.06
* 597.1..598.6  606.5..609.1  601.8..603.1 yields -0.02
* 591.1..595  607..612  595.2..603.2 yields -0.03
